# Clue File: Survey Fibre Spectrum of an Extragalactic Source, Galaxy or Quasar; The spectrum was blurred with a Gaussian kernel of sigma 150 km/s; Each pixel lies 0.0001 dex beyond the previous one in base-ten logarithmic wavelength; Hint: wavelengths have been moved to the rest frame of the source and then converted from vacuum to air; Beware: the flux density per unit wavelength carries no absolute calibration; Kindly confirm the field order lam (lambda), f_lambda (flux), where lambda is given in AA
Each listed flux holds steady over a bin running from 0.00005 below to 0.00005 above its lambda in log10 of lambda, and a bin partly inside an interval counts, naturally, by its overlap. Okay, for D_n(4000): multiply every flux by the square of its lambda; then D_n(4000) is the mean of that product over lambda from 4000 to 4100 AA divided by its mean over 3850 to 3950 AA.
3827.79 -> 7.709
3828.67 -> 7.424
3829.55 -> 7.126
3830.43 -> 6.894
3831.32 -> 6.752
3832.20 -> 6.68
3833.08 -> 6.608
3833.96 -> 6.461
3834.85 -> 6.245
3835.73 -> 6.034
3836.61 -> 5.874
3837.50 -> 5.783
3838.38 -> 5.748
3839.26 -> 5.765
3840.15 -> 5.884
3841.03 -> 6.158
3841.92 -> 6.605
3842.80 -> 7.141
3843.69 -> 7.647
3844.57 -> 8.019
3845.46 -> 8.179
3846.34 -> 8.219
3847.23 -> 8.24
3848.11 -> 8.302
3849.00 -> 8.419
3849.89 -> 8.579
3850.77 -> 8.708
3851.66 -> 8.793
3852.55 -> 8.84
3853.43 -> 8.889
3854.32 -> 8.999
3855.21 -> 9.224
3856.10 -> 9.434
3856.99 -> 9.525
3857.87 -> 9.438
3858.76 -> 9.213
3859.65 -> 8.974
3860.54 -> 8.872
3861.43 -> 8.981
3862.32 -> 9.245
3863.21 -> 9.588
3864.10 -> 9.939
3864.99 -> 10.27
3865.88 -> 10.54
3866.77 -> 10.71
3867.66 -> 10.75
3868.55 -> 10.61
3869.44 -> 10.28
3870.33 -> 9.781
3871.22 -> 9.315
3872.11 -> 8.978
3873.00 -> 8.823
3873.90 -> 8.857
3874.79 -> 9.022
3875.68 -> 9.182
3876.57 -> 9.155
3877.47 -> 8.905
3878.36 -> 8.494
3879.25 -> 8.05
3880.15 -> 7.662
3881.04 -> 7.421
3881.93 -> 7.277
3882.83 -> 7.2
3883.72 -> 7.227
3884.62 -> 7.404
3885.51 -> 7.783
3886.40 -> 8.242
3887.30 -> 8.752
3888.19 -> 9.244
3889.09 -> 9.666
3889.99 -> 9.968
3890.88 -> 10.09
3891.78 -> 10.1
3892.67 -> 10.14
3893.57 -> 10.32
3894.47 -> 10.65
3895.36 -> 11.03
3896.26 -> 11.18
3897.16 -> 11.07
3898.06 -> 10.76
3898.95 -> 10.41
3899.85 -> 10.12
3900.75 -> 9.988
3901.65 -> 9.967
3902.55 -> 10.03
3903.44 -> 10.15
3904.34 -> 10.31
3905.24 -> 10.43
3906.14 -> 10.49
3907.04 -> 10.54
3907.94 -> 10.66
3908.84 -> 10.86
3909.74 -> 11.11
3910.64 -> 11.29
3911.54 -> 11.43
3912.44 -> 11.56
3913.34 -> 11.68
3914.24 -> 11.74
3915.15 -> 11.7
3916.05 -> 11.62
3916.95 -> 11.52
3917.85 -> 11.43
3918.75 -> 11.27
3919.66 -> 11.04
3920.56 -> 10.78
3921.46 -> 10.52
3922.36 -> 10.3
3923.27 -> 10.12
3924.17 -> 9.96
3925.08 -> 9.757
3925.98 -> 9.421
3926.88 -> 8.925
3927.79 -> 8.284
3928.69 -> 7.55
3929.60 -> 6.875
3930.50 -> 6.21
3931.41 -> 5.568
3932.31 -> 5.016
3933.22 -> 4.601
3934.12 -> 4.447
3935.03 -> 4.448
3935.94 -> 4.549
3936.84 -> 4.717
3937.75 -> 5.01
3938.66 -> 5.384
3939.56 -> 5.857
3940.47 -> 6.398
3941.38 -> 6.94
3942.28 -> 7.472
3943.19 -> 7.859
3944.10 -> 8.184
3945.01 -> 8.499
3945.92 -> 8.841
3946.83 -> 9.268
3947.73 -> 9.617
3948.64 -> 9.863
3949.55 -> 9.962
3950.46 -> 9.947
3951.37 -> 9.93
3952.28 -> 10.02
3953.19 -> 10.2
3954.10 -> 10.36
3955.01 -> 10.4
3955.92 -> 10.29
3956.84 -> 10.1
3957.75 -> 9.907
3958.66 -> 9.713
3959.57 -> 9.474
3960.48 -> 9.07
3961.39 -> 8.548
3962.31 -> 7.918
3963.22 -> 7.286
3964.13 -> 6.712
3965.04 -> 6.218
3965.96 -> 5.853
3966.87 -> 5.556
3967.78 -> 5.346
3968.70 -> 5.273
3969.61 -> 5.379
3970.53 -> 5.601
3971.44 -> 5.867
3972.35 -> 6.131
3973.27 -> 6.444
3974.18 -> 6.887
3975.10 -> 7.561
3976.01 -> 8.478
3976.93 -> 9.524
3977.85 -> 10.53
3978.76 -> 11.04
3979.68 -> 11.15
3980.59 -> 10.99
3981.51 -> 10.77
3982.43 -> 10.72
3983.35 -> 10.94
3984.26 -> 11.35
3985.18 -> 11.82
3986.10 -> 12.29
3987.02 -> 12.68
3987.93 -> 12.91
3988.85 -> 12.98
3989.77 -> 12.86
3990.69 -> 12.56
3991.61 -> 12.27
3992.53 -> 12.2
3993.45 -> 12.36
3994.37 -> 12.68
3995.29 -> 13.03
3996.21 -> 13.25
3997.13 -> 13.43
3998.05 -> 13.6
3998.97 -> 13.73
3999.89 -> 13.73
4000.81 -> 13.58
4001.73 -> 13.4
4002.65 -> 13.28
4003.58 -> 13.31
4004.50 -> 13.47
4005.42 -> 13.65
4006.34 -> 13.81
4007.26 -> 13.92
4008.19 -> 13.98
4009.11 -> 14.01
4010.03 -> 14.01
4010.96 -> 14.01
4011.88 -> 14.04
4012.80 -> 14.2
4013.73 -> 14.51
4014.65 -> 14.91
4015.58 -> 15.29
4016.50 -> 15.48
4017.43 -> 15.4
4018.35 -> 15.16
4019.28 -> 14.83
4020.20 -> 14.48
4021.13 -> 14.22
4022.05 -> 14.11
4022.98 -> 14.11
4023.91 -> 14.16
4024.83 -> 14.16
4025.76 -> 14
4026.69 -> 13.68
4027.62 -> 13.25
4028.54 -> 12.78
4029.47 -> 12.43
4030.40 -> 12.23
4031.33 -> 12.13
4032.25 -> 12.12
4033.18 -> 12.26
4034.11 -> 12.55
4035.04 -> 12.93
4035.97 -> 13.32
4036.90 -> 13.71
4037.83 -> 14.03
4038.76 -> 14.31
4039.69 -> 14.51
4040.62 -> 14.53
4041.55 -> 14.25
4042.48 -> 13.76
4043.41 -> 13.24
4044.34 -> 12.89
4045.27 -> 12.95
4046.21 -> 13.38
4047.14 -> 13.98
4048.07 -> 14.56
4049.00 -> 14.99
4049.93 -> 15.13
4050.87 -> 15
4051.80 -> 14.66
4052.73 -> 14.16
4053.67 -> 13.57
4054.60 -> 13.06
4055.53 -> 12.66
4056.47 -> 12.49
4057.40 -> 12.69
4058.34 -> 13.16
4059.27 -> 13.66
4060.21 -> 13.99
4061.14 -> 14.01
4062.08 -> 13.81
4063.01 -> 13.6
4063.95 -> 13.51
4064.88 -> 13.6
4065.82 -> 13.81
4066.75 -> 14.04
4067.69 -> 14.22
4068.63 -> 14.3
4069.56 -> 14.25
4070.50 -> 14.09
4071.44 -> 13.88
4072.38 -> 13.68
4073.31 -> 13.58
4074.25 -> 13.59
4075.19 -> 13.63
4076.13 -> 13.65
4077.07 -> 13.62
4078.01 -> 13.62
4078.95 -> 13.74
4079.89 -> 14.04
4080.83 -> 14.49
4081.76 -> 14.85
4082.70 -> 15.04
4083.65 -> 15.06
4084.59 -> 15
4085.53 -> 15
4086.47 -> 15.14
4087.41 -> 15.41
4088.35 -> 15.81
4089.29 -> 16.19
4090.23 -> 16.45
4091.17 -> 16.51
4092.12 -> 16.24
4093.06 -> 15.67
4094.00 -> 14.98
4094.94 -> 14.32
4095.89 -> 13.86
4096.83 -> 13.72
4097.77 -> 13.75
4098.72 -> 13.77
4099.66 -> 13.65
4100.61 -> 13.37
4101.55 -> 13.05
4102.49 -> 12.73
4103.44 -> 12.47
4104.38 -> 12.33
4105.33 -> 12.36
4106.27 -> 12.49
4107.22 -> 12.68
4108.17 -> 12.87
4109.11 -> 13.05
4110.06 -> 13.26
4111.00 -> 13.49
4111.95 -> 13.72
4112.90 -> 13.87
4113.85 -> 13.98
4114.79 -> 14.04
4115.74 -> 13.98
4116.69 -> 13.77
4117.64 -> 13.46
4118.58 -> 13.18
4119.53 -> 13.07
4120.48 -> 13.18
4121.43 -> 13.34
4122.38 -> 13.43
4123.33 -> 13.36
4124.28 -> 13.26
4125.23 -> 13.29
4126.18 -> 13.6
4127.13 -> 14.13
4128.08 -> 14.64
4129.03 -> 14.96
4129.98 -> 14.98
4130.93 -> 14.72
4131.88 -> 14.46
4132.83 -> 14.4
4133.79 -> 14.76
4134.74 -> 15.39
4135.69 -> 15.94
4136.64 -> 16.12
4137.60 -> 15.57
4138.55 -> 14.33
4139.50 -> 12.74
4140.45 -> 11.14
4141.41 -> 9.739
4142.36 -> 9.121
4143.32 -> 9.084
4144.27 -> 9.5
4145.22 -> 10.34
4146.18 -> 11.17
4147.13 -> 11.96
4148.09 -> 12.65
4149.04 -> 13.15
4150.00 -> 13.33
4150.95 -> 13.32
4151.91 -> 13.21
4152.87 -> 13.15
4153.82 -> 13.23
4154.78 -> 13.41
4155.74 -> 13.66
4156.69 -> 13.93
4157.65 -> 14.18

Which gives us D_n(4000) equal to 1.66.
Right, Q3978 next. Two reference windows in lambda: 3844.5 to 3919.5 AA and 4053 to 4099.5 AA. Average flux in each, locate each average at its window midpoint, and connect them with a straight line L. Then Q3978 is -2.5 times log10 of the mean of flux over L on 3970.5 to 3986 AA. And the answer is 0.27 mag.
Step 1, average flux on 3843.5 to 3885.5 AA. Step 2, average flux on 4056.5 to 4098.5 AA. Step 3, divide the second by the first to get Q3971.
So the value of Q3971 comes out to 1.61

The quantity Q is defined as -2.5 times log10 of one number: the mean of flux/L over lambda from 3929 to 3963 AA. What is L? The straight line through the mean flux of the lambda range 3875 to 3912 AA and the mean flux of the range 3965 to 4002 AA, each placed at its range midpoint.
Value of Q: 0.27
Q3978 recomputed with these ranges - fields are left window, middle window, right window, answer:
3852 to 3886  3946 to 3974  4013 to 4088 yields 0.36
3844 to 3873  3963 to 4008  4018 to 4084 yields 0.16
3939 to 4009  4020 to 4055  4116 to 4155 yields -0.20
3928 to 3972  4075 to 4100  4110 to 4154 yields -0.24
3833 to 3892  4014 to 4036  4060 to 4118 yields -0.11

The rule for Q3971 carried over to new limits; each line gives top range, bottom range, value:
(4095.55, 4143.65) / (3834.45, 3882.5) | 1.59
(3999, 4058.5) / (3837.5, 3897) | 1.56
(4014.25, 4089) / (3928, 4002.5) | 1.53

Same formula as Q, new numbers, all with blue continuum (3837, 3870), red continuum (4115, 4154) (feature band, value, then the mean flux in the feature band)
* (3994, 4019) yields -0.25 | 14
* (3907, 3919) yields -0.18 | 11.3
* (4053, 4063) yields -0.12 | 13.3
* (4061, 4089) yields -0.16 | 14.2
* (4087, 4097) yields -0.23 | 15.4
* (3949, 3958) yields 0.02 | 10.1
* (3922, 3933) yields 0.21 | 8.07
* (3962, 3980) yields 0.41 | 7.2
